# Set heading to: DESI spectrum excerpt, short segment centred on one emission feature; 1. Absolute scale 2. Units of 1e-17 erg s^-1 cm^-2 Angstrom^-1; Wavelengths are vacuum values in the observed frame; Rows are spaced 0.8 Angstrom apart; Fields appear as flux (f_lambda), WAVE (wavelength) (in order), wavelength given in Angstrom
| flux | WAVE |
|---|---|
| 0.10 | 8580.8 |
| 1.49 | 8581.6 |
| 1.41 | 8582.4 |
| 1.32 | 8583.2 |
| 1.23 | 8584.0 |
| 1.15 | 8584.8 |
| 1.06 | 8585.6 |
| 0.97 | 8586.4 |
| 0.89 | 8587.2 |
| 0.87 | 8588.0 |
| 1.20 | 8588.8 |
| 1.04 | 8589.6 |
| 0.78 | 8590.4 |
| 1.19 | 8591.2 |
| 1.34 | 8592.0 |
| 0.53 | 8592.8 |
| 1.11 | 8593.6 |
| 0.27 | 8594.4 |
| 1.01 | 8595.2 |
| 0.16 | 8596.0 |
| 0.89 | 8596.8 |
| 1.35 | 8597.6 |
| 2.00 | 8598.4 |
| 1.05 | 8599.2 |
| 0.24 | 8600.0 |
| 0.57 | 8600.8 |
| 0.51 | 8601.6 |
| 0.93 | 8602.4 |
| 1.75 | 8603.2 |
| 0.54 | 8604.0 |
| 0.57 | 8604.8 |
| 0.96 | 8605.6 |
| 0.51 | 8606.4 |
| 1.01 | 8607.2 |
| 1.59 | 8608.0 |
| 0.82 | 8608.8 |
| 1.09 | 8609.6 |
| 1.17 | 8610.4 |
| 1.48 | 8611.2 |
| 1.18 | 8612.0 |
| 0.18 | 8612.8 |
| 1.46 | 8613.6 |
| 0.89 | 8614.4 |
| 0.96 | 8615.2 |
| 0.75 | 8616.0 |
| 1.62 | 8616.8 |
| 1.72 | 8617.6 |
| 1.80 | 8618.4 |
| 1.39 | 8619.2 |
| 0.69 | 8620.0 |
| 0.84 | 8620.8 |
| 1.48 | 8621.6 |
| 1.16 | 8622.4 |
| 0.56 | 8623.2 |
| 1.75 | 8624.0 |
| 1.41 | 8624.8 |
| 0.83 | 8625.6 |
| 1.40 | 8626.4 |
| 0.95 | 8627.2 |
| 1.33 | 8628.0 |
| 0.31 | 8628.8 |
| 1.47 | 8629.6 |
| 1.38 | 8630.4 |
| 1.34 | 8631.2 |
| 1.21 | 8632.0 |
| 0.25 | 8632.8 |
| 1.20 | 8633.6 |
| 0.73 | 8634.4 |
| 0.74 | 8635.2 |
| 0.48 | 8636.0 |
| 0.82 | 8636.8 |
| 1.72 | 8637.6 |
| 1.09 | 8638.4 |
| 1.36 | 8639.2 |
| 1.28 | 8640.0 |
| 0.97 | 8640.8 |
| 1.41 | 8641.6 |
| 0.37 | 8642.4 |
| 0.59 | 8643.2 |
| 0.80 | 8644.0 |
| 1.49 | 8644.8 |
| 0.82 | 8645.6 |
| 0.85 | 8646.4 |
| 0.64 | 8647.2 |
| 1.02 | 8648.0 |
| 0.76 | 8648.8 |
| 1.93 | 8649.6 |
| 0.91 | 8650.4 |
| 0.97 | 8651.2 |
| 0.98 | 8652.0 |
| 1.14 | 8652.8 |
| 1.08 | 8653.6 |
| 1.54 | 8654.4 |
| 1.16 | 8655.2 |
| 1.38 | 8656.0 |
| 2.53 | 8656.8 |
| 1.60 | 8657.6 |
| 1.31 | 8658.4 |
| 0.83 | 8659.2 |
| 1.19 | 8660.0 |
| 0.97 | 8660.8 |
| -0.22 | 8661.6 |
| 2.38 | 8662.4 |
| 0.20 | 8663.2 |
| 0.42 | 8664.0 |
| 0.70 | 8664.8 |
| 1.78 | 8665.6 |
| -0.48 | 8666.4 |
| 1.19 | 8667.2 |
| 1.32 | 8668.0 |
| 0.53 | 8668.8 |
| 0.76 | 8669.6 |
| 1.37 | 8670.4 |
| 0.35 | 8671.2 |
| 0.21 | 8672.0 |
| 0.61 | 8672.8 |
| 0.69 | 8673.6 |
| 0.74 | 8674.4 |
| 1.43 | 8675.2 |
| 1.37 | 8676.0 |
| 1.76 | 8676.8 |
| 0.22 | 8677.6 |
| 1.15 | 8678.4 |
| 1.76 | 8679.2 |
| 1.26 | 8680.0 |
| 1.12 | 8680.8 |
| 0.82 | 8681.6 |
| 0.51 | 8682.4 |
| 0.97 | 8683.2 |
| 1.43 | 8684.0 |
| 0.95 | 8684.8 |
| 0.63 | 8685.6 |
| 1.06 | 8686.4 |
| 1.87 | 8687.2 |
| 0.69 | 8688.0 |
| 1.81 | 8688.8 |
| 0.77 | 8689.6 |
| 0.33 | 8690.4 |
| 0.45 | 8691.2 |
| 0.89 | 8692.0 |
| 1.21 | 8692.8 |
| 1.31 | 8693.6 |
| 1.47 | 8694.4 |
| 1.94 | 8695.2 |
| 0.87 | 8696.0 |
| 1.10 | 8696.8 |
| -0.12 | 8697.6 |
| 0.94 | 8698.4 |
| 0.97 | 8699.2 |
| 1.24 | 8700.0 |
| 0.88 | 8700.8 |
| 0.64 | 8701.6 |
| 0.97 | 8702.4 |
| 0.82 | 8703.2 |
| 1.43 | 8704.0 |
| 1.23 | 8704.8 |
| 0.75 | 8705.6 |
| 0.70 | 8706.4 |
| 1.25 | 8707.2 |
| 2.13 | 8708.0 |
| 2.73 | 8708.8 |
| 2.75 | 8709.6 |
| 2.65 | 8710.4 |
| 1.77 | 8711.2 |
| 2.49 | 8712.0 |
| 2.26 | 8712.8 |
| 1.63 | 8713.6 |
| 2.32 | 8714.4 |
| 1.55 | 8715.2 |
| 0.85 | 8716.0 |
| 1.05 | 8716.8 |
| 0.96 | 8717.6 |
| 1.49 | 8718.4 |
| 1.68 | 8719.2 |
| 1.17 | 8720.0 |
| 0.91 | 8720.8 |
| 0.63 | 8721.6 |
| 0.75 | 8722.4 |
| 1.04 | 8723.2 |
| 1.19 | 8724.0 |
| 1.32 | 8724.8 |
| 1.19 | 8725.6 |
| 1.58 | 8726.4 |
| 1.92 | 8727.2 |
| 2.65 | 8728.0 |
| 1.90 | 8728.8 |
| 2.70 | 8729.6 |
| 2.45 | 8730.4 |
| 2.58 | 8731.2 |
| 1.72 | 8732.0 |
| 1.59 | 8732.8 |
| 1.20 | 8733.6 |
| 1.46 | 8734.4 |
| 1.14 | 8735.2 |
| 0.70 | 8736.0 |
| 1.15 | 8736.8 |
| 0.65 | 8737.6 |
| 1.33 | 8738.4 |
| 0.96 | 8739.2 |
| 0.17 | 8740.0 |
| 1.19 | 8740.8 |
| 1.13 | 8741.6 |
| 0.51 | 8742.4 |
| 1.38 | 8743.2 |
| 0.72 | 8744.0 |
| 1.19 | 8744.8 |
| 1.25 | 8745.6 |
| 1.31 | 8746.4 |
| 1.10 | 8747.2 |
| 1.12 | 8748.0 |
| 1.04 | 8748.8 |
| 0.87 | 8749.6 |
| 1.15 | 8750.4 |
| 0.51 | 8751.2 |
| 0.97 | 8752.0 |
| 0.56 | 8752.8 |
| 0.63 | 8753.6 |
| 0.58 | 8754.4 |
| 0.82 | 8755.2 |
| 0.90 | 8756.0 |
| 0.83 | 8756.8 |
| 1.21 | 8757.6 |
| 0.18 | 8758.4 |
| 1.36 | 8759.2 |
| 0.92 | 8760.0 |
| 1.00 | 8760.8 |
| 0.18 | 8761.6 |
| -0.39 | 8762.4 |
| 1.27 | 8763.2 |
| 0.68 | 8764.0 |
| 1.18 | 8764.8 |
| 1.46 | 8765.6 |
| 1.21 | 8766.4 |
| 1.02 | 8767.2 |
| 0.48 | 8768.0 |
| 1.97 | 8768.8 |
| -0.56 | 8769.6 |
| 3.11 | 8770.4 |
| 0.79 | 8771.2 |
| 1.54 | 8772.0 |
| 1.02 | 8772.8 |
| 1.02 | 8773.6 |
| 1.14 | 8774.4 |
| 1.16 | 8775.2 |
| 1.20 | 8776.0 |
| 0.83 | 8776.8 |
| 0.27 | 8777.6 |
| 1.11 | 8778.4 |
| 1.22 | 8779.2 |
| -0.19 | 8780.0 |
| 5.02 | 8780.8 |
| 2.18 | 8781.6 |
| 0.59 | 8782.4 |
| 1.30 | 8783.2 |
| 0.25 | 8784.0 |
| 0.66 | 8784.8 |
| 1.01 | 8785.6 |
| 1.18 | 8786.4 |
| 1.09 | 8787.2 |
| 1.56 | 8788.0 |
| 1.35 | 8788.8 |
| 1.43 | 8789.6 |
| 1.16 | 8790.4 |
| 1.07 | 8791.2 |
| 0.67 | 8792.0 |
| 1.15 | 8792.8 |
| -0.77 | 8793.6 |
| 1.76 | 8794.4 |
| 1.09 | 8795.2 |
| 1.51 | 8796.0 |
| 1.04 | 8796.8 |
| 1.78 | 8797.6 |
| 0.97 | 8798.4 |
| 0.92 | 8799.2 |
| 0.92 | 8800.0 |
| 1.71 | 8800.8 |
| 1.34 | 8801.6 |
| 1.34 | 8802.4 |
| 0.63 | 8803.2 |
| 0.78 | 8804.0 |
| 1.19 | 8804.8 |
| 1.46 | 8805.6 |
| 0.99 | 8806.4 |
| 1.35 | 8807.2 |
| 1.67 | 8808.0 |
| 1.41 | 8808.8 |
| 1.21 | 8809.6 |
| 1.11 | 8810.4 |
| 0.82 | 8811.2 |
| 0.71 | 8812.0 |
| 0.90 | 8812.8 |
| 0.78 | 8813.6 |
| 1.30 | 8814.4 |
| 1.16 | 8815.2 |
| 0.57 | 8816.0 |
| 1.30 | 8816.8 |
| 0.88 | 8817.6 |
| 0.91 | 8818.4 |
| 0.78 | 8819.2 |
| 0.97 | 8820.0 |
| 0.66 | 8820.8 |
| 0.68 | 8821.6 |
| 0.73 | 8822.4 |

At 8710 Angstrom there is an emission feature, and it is [S II]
